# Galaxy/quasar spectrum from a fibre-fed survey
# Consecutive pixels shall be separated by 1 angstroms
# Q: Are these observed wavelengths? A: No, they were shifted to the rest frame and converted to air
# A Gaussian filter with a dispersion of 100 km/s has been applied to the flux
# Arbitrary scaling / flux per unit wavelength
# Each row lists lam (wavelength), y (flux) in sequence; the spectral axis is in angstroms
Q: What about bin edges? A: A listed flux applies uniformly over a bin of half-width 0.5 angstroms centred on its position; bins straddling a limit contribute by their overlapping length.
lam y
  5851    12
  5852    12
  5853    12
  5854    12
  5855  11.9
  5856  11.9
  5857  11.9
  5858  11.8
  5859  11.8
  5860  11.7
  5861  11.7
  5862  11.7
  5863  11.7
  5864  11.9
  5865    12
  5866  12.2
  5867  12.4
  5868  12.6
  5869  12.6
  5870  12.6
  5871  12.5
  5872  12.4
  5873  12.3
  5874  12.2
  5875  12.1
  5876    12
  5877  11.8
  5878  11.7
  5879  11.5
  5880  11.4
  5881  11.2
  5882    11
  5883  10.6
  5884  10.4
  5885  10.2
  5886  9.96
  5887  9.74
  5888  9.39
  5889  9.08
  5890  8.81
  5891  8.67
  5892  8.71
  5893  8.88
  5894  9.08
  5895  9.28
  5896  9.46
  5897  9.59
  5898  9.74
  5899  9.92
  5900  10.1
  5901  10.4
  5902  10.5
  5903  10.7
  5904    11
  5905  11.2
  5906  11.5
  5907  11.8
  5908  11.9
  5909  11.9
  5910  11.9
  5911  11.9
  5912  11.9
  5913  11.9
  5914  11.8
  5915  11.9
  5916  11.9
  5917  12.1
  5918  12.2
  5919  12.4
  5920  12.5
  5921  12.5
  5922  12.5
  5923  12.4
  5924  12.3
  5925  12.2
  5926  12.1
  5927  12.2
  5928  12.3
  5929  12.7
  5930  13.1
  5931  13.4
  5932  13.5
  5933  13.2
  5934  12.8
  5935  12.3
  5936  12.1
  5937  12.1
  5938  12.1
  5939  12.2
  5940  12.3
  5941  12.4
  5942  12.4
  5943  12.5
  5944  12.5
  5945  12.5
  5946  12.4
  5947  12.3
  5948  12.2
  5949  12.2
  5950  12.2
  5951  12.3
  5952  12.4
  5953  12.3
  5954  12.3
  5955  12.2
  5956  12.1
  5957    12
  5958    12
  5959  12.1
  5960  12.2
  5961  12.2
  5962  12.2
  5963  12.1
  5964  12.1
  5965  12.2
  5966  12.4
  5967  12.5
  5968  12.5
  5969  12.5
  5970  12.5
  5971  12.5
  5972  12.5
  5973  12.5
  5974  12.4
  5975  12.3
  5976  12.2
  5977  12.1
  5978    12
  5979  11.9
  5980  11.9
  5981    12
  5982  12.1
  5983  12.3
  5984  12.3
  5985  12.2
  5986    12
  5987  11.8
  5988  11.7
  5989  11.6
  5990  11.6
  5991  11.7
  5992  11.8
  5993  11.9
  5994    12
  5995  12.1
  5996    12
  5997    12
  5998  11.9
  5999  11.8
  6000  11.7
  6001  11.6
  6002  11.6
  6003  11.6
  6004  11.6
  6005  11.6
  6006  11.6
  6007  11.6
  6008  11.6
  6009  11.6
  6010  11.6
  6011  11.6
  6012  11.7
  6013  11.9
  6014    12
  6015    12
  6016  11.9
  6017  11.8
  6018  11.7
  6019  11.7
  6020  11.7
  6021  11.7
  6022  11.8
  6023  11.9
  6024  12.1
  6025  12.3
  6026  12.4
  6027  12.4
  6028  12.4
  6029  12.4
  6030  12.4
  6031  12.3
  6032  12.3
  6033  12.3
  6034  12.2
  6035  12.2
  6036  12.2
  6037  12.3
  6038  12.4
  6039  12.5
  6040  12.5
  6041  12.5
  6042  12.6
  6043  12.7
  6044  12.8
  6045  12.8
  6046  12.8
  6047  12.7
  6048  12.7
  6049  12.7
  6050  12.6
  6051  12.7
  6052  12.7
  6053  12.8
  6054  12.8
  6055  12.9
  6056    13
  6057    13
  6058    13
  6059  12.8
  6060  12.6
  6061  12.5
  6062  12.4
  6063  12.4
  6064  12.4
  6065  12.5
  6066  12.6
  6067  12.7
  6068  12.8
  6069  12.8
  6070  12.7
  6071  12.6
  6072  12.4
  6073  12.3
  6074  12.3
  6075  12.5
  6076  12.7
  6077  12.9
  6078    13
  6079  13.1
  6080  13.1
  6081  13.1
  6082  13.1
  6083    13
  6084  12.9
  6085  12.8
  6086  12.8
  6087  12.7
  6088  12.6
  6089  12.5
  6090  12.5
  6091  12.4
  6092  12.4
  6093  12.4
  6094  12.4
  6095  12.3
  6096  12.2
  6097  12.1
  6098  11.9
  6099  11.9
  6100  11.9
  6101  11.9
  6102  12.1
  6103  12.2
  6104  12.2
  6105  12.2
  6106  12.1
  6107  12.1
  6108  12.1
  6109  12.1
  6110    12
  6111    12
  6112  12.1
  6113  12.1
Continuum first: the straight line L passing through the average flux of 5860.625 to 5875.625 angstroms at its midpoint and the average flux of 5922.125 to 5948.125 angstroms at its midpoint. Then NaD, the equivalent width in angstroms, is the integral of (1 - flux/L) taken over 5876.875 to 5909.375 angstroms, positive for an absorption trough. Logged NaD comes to 5.26 angstroms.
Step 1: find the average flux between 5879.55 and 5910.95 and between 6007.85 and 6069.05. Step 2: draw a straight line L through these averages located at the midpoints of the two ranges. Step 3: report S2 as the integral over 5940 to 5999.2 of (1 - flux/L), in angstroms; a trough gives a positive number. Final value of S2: -4.3 angstroms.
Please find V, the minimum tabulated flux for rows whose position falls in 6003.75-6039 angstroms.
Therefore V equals 11.6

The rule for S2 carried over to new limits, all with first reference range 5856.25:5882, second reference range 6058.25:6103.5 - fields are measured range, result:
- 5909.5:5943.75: -0.7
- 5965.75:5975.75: -0.2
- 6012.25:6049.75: 0.4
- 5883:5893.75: 2.3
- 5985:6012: 1.3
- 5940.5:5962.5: -0.1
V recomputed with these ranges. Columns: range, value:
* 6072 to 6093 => 12.3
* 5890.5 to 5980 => 8.67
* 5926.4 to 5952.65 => 12.1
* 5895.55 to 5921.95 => 9.46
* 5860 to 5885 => 10.2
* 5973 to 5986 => 11.9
